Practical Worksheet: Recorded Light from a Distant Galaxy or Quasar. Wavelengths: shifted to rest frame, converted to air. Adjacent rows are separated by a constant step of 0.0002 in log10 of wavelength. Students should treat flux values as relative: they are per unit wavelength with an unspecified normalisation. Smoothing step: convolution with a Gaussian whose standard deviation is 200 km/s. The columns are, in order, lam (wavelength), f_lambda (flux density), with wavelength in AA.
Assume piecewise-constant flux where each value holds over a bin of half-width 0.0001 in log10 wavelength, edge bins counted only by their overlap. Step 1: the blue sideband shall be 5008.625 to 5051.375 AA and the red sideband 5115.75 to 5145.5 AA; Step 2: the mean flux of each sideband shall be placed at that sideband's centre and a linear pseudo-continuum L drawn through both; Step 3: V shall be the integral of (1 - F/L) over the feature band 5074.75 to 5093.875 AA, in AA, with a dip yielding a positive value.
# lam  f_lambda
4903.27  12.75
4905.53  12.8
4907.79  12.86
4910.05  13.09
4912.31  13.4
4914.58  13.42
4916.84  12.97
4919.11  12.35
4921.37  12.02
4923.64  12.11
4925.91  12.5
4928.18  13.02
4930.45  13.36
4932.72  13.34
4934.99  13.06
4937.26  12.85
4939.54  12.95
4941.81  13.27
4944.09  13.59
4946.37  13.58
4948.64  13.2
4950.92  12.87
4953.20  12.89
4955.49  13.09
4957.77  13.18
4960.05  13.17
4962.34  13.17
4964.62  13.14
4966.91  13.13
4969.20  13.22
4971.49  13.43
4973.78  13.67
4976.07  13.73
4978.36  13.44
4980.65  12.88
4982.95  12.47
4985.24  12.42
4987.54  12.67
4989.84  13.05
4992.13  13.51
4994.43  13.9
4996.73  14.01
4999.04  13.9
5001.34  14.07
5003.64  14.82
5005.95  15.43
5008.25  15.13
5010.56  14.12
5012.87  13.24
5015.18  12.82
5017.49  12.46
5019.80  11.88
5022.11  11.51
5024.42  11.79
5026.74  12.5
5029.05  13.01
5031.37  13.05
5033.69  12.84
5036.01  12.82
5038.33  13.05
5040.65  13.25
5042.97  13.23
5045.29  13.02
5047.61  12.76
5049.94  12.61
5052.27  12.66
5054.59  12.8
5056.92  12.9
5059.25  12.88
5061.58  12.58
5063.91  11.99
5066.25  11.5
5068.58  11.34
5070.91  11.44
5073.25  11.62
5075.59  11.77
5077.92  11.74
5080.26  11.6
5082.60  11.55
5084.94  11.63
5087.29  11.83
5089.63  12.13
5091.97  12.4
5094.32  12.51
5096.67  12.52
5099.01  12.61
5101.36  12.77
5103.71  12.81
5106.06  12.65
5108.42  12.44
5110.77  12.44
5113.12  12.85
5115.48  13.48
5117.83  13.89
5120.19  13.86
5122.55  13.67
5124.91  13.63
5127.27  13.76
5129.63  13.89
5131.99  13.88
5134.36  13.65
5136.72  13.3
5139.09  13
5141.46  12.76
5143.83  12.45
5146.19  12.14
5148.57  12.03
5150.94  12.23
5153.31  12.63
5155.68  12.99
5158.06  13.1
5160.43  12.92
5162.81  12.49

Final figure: 1.9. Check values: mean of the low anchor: 12.8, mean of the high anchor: 13.5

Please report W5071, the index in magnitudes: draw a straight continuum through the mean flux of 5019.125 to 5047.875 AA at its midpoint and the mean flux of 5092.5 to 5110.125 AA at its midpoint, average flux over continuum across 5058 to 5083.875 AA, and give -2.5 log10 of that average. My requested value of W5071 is 0.072 mag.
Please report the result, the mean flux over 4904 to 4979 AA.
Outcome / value 13.1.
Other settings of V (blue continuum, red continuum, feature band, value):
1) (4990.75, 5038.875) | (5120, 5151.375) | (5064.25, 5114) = 4.2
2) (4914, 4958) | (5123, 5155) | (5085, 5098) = 0.8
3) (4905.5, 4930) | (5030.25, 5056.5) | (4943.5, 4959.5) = -0.5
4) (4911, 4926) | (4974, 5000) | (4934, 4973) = -0.5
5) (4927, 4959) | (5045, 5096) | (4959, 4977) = -0.5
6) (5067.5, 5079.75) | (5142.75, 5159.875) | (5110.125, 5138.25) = -3.1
